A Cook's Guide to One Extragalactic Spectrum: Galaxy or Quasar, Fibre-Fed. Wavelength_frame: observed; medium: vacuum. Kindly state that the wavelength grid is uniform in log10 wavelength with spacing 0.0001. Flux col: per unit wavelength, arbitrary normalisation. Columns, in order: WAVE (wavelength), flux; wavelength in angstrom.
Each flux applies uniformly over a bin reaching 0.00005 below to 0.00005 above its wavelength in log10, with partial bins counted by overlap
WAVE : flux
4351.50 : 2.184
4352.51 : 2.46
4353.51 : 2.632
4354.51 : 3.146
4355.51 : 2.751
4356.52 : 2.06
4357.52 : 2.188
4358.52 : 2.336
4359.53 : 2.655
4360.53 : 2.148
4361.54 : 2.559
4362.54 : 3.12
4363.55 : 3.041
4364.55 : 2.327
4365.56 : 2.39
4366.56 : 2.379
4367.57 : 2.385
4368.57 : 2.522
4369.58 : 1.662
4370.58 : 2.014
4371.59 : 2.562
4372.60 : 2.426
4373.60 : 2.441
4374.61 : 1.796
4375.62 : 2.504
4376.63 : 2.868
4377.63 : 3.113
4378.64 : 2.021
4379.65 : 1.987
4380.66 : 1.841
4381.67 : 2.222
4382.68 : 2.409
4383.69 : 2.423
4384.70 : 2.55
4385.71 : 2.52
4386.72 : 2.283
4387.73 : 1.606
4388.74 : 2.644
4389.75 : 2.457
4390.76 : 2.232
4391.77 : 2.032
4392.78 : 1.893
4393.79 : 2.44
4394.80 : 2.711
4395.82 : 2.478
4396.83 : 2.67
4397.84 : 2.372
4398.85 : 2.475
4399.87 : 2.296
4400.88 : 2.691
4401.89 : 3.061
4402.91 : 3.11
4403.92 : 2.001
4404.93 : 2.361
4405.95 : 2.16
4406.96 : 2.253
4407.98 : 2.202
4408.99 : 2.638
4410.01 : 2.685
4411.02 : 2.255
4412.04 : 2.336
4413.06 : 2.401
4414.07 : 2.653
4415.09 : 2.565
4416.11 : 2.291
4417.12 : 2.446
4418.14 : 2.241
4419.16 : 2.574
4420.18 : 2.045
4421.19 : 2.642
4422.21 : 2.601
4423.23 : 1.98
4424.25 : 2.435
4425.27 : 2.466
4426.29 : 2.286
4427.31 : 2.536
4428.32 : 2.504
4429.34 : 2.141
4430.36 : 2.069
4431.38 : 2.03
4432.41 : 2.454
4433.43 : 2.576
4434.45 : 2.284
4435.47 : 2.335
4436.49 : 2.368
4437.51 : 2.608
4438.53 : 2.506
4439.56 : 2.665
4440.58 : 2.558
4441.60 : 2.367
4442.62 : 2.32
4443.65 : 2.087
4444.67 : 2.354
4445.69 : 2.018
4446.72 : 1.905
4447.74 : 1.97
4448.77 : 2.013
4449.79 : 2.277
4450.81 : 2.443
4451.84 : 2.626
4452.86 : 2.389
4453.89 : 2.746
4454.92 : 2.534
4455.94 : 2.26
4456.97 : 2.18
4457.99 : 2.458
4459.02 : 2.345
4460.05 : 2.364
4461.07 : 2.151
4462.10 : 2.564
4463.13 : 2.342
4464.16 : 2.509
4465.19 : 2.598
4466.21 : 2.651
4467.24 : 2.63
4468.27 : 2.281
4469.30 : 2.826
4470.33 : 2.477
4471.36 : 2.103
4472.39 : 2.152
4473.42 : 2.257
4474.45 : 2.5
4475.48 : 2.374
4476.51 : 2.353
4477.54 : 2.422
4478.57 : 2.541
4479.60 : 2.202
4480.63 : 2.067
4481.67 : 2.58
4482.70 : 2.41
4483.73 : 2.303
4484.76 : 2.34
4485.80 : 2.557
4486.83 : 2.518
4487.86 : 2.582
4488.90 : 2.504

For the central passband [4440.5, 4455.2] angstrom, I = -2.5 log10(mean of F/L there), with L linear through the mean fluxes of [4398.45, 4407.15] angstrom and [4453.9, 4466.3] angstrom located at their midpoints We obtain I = 0.06 mag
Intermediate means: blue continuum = 2.5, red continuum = 2.42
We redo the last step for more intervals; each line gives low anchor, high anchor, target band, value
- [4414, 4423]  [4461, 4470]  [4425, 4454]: 0.06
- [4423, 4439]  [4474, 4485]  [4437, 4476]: -0.01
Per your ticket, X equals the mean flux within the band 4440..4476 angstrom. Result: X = 2.36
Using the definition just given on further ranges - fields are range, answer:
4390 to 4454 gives 2.38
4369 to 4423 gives 2.38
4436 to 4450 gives 2.29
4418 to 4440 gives 2.38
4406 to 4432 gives 2.37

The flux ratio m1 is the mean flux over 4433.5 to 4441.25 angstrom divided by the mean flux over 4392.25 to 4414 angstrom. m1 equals 1.0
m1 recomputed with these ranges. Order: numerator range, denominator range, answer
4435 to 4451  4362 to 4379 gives 0.94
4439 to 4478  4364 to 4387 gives 1.02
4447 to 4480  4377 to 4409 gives 1.00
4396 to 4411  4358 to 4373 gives 1.02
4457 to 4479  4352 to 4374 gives 0.98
